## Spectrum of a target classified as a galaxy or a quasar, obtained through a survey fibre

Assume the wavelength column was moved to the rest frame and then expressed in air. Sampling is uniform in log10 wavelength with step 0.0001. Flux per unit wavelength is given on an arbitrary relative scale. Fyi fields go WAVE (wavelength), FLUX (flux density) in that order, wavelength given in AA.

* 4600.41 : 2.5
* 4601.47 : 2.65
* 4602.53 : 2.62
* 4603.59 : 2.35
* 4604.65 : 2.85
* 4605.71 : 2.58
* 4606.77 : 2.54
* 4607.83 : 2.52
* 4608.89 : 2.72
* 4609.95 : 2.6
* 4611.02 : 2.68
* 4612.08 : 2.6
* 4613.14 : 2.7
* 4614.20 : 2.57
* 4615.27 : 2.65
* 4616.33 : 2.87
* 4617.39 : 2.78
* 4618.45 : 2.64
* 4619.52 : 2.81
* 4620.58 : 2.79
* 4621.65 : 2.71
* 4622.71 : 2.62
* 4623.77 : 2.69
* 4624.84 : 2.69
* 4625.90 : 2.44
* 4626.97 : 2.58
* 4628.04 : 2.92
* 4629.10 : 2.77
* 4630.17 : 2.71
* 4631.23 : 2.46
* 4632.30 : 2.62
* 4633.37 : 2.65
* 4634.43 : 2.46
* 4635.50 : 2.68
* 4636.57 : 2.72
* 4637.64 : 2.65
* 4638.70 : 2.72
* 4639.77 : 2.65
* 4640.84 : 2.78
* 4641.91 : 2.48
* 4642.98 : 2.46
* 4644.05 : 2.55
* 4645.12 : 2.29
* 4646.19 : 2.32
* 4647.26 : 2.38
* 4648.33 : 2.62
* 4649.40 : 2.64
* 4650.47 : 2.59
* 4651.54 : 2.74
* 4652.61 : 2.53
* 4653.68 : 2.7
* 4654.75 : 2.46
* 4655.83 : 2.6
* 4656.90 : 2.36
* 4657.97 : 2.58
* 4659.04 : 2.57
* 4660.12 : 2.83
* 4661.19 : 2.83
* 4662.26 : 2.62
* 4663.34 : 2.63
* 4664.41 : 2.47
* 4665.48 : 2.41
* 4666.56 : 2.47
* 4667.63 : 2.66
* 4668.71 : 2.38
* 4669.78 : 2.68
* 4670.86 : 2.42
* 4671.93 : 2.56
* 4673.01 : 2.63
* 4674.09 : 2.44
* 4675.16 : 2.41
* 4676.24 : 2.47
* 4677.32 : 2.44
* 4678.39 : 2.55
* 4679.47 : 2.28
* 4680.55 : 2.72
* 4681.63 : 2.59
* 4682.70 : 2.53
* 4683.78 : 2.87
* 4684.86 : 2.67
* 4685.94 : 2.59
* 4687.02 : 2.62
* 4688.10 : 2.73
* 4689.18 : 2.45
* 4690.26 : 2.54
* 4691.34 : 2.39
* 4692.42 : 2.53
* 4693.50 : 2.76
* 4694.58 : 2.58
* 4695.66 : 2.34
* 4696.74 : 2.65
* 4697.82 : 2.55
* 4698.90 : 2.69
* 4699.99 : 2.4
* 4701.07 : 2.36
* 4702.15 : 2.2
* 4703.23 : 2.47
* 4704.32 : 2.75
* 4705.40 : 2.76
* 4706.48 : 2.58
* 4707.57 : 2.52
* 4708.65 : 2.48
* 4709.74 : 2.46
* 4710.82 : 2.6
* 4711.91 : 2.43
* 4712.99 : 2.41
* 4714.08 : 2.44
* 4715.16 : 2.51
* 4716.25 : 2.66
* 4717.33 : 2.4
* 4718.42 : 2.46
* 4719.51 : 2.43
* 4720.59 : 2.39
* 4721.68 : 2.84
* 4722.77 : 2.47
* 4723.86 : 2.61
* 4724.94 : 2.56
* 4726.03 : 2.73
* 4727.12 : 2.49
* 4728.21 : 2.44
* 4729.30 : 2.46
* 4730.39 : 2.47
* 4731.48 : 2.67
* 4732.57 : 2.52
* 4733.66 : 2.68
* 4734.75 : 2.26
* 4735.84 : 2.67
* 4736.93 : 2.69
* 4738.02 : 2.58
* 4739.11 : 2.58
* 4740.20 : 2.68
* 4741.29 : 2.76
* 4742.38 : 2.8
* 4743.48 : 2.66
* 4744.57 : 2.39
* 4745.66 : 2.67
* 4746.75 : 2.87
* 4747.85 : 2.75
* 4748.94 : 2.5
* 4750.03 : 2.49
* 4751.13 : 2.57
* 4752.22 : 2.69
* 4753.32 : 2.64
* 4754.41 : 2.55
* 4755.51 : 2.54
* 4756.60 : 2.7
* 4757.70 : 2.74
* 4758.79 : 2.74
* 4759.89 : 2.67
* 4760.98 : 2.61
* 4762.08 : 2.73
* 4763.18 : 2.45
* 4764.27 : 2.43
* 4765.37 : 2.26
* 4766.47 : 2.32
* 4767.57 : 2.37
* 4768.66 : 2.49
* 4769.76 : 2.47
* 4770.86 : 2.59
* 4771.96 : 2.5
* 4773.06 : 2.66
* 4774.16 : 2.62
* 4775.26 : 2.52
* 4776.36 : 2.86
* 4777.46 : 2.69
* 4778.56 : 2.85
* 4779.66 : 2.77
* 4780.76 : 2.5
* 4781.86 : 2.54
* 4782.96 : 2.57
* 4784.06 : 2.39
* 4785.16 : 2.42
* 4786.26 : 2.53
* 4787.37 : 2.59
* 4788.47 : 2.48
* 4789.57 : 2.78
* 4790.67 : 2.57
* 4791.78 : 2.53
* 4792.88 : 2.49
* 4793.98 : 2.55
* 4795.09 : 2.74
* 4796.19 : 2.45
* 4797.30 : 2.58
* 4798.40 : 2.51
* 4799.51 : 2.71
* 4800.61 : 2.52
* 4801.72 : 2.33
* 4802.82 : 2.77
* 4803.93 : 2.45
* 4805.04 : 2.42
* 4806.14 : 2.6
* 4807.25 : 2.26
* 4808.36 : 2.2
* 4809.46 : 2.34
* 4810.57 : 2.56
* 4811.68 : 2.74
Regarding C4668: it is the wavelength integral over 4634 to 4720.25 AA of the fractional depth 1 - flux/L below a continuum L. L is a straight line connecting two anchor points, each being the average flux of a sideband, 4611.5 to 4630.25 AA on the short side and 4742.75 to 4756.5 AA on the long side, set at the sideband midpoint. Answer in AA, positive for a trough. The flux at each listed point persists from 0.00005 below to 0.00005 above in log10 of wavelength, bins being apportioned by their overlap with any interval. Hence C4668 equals 3.7 AA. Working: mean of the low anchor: 2.7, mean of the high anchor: 2.61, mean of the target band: 2.55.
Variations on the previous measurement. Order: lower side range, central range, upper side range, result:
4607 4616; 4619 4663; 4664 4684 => -0.6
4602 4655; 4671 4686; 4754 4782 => 0.3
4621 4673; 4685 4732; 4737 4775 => 1.1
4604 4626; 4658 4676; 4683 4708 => 0.3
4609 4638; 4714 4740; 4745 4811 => 0.5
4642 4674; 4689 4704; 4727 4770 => 0.4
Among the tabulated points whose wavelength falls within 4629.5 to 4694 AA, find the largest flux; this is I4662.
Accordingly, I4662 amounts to 2.87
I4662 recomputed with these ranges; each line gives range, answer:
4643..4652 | 2.74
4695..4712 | 2.76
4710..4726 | 2.84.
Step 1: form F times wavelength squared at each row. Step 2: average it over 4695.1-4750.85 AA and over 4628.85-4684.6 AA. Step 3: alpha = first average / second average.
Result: 1.02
